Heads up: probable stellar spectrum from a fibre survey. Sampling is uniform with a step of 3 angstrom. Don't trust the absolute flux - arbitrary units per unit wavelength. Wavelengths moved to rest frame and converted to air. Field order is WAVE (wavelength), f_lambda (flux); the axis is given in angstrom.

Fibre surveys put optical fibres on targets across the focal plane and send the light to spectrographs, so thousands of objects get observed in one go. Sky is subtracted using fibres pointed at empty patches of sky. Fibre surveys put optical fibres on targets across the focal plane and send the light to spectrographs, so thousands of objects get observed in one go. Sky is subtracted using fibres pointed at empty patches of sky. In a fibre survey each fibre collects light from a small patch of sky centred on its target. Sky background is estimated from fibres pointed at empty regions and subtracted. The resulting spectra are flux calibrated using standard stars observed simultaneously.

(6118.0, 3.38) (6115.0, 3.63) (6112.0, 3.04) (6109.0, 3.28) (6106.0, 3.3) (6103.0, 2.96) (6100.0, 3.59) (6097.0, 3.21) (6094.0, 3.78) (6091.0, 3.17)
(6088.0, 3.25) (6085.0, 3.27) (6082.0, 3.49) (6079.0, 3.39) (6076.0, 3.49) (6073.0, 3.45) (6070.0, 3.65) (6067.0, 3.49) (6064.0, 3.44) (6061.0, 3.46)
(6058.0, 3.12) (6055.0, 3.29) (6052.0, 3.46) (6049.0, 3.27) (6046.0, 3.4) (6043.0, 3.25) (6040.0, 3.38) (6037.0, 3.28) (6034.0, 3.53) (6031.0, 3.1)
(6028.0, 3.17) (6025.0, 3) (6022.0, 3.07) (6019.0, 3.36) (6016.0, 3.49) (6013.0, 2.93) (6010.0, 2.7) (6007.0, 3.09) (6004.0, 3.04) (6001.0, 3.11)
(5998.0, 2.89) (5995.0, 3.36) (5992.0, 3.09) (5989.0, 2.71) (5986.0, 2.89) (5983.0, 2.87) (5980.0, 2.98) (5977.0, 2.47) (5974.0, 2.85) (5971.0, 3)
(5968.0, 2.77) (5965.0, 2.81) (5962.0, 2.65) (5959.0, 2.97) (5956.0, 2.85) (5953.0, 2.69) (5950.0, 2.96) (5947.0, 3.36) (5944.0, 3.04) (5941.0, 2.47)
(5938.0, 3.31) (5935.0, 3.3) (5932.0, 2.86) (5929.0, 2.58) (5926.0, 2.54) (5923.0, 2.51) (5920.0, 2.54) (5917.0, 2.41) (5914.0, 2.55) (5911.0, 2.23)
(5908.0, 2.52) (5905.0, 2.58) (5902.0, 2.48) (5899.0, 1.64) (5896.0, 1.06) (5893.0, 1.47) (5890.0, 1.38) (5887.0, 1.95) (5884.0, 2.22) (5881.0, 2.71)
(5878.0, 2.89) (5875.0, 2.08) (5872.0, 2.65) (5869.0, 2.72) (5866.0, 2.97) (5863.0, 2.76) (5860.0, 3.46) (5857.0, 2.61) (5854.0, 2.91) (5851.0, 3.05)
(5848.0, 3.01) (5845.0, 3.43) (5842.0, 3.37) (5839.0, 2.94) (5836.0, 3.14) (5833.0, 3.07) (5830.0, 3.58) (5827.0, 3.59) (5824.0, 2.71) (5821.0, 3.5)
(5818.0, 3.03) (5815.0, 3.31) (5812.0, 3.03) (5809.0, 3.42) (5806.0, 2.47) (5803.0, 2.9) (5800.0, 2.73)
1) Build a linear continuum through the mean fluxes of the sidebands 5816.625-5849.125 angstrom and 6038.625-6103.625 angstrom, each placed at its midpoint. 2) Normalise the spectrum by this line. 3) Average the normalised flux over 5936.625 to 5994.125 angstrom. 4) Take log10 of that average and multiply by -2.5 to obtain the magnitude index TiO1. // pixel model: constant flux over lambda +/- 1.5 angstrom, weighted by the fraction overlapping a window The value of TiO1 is 0.15 mag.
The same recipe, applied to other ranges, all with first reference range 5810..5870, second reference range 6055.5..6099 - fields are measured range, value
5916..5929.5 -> 0.27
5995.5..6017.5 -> 0.09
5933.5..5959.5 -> 0.09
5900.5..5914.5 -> 0.28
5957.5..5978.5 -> 0.17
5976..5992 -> 0.17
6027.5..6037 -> 0.02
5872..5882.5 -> 0.22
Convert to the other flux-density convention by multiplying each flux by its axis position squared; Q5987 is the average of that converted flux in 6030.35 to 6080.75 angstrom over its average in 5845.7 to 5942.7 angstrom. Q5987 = 1.4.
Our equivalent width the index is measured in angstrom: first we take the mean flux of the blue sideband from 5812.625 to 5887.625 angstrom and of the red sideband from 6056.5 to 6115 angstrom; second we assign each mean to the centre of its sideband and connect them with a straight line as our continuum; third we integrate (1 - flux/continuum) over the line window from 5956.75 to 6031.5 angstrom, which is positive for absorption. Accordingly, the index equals 5.5 angstrom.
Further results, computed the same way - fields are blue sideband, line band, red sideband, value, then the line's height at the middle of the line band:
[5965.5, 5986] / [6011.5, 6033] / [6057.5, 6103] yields -0.58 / 3.09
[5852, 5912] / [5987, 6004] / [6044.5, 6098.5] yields -0.25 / 2.98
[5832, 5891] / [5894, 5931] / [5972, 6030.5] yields 7.27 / 2.86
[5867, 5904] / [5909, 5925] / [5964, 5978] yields -0.57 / 2.37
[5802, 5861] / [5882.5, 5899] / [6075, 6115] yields 8.08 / 3.17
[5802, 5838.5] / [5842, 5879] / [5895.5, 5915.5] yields -2.63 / 2.7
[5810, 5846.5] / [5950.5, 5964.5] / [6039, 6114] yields 2.09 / 3.29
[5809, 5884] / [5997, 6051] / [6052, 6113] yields 1.66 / 3.27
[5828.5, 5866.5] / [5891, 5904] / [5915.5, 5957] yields 5.54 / 2.94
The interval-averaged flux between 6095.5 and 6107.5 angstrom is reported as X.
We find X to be 3.26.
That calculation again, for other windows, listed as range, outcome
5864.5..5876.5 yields 2.6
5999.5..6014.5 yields 2.97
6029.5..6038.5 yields 3.3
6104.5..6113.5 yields 3.21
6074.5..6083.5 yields 3.46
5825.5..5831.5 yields 3.58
